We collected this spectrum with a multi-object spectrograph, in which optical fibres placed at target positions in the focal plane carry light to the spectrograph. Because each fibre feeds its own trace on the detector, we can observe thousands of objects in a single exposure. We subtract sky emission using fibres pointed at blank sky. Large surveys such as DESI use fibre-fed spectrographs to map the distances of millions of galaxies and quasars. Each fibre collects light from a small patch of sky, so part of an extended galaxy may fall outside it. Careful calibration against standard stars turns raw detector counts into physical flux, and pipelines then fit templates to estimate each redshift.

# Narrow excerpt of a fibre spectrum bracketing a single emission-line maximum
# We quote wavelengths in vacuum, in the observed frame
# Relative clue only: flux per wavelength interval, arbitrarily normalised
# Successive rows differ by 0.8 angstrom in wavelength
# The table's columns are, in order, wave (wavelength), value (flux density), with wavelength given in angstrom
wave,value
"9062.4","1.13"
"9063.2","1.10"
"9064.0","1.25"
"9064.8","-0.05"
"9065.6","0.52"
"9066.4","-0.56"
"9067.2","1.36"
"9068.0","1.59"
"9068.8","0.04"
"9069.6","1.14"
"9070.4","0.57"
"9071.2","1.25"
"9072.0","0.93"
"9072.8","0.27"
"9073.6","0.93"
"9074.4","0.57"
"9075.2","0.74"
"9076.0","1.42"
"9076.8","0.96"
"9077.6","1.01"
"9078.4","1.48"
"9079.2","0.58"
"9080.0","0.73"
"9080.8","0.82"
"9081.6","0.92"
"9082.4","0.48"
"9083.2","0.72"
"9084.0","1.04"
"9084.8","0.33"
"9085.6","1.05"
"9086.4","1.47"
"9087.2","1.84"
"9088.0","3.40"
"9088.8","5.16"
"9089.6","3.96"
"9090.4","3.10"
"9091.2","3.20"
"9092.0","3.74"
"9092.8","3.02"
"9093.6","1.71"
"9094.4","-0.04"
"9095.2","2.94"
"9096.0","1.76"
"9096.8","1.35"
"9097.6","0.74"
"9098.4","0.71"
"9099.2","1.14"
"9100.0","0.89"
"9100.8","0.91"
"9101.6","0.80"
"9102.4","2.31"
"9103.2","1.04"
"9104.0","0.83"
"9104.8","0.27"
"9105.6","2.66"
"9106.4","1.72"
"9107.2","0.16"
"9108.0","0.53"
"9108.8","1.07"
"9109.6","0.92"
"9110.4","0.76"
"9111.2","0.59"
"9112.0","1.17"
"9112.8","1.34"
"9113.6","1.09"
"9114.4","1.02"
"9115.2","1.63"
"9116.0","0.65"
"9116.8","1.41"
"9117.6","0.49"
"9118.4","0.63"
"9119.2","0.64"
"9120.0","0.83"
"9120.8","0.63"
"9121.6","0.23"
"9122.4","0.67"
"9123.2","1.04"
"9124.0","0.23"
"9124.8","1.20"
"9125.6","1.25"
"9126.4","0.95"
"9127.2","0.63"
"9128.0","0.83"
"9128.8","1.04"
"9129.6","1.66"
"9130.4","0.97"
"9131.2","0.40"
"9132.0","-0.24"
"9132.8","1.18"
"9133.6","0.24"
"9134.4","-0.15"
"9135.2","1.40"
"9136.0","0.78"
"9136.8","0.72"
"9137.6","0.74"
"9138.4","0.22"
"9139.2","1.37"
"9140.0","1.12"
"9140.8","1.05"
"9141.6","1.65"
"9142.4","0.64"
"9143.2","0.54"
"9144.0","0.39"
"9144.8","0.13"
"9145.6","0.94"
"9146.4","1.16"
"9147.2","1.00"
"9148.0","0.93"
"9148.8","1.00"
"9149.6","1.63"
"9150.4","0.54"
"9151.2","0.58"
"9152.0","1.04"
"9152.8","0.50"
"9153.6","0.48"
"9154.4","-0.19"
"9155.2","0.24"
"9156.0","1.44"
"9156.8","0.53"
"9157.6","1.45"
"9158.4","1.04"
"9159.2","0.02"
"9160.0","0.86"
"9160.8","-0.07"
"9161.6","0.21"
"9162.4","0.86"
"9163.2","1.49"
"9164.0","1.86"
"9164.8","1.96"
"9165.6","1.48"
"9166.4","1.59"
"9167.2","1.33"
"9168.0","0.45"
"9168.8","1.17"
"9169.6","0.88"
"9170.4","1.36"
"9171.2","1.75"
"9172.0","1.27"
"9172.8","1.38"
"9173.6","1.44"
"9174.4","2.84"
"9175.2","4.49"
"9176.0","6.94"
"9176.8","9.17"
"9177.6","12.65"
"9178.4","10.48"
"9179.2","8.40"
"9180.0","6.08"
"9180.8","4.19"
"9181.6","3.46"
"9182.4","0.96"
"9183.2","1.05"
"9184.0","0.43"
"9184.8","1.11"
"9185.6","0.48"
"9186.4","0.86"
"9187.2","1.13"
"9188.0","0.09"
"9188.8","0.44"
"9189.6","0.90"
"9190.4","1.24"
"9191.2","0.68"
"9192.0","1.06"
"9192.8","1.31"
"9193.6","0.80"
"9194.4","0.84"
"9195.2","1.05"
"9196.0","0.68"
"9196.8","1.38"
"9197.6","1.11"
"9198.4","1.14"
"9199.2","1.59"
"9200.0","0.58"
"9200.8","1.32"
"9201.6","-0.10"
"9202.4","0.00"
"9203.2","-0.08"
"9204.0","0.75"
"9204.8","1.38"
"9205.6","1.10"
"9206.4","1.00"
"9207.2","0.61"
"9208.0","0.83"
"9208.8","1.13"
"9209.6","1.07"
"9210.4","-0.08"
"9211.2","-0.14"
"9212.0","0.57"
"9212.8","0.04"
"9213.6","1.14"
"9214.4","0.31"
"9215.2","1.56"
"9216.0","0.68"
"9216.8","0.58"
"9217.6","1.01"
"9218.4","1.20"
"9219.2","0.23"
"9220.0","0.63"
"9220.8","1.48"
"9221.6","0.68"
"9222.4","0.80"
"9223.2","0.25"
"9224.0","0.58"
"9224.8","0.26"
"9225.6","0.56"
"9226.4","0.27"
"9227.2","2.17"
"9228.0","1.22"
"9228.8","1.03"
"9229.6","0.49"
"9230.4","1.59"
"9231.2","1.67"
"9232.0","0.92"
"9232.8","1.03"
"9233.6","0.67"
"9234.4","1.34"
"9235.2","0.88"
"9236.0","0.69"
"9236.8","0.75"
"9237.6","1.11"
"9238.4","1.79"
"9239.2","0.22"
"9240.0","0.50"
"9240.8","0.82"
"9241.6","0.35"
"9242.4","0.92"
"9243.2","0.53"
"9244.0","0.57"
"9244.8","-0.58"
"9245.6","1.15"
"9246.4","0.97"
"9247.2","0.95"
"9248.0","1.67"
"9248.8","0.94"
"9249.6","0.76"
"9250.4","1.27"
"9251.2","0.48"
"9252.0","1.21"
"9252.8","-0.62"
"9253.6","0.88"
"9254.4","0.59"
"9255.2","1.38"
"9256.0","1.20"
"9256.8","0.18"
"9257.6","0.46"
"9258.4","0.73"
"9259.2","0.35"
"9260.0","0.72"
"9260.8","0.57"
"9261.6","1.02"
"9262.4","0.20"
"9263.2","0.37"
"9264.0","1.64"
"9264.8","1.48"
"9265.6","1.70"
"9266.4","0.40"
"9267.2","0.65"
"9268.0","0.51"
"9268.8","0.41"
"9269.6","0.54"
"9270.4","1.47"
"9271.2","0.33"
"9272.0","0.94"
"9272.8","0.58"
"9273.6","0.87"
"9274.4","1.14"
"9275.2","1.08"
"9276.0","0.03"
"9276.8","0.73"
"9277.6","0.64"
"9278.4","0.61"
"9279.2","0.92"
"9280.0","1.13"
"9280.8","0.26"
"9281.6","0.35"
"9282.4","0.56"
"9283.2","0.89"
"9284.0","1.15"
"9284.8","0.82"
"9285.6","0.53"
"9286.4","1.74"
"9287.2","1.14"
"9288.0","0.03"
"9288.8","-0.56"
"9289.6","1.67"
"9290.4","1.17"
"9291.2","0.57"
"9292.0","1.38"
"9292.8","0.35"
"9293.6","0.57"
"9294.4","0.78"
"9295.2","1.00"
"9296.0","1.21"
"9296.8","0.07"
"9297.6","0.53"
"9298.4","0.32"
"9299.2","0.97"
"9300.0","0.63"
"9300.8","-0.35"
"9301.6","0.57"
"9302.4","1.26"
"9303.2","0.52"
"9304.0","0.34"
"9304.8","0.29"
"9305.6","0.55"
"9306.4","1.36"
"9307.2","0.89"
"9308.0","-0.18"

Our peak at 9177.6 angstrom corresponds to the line [O III]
